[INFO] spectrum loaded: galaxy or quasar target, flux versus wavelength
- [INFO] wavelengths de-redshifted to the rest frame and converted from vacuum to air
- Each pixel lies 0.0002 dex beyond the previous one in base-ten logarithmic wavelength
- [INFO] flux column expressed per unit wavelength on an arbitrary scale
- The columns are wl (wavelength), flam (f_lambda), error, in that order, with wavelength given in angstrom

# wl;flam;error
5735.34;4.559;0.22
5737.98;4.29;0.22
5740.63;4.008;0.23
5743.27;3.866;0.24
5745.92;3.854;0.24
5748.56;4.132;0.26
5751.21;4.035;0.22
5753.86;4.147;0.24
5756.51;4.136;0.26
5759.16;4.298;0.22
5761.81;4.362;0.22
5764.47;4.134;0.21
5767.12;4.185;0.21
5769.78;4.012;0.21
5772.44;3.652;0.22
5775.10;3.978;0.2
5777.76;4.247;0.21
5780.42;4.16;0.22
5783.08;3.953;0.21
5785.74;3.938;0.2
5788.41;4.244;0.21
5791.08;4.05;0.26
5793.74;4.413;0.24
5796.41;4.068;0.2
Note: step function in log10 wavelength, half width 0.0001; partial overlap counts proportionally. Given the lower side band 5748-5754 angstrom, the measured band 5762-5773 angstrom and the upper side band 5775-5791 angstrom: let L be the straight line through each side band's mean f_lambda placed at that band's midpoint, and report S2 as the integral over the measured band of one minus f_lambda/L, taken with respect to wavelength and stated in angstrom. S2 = 0.1 angstrom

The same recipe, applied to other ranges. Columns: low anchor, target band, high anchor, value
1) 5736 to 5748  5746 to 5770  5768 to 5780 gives -0.8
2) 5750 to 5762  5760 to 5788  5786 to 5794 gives 0.7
